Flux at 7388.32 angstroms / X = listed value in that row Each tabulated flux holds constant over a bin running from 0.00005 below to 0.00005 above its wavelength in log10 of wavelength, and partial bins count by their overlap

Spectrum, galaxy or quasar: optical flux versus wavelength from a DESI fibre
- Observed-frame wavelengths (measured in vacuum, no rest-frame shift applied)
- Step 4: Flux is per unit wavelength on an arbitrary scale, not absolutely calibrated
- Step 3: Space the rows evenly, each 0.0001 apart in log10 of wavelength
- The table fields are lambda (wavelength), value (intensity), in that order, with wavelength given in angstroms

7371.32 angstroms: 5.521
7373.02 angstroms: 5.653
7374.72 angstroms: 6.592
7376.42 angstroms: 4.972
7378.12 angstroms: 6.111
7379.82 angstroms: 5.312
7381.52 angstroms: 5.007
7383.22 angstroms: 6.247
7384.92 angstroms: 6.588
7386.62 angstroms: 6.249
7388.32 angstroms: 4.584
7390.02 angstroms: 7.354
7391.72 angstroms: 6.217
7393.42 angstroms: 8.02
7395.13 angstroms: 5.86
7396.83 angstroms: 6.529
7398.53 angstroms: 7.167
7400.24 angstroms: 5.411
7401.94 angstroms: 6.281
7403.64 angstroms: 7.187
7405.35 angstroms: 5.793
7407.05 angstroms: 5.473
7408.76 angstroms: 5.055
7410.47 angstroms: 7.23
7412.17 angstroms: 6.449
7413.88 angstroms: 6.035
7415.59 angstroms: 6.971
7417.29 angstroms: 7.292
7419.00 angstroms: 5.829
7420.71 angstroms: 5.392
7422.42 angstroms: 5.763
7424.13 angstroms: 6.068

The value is 4.584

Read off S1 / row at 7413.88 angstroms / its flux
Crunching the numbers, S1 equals 6.035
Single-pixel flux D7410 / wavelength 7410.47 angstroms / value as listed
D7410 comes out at 7.23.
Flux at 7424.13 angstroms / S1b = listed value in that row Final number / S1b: 6.068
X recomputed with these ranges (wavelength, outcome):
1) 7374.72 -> 6.592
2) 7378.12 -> 6.111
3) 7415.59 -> 6.971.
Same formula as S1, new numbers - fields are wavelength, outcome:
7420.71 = 5.392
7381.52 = 5.007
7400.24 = 5.411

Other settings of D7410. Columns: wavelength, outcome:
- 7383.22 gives 6.247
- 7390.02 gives 7.354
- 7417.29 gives 7.292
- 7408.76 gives 5.055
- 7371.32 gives 5.521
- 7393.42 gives 8.02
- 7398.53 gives 7.167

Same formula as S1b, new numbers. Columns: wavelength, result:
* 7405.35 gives 5.793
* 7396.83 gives 6.529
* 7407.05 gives 5.473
